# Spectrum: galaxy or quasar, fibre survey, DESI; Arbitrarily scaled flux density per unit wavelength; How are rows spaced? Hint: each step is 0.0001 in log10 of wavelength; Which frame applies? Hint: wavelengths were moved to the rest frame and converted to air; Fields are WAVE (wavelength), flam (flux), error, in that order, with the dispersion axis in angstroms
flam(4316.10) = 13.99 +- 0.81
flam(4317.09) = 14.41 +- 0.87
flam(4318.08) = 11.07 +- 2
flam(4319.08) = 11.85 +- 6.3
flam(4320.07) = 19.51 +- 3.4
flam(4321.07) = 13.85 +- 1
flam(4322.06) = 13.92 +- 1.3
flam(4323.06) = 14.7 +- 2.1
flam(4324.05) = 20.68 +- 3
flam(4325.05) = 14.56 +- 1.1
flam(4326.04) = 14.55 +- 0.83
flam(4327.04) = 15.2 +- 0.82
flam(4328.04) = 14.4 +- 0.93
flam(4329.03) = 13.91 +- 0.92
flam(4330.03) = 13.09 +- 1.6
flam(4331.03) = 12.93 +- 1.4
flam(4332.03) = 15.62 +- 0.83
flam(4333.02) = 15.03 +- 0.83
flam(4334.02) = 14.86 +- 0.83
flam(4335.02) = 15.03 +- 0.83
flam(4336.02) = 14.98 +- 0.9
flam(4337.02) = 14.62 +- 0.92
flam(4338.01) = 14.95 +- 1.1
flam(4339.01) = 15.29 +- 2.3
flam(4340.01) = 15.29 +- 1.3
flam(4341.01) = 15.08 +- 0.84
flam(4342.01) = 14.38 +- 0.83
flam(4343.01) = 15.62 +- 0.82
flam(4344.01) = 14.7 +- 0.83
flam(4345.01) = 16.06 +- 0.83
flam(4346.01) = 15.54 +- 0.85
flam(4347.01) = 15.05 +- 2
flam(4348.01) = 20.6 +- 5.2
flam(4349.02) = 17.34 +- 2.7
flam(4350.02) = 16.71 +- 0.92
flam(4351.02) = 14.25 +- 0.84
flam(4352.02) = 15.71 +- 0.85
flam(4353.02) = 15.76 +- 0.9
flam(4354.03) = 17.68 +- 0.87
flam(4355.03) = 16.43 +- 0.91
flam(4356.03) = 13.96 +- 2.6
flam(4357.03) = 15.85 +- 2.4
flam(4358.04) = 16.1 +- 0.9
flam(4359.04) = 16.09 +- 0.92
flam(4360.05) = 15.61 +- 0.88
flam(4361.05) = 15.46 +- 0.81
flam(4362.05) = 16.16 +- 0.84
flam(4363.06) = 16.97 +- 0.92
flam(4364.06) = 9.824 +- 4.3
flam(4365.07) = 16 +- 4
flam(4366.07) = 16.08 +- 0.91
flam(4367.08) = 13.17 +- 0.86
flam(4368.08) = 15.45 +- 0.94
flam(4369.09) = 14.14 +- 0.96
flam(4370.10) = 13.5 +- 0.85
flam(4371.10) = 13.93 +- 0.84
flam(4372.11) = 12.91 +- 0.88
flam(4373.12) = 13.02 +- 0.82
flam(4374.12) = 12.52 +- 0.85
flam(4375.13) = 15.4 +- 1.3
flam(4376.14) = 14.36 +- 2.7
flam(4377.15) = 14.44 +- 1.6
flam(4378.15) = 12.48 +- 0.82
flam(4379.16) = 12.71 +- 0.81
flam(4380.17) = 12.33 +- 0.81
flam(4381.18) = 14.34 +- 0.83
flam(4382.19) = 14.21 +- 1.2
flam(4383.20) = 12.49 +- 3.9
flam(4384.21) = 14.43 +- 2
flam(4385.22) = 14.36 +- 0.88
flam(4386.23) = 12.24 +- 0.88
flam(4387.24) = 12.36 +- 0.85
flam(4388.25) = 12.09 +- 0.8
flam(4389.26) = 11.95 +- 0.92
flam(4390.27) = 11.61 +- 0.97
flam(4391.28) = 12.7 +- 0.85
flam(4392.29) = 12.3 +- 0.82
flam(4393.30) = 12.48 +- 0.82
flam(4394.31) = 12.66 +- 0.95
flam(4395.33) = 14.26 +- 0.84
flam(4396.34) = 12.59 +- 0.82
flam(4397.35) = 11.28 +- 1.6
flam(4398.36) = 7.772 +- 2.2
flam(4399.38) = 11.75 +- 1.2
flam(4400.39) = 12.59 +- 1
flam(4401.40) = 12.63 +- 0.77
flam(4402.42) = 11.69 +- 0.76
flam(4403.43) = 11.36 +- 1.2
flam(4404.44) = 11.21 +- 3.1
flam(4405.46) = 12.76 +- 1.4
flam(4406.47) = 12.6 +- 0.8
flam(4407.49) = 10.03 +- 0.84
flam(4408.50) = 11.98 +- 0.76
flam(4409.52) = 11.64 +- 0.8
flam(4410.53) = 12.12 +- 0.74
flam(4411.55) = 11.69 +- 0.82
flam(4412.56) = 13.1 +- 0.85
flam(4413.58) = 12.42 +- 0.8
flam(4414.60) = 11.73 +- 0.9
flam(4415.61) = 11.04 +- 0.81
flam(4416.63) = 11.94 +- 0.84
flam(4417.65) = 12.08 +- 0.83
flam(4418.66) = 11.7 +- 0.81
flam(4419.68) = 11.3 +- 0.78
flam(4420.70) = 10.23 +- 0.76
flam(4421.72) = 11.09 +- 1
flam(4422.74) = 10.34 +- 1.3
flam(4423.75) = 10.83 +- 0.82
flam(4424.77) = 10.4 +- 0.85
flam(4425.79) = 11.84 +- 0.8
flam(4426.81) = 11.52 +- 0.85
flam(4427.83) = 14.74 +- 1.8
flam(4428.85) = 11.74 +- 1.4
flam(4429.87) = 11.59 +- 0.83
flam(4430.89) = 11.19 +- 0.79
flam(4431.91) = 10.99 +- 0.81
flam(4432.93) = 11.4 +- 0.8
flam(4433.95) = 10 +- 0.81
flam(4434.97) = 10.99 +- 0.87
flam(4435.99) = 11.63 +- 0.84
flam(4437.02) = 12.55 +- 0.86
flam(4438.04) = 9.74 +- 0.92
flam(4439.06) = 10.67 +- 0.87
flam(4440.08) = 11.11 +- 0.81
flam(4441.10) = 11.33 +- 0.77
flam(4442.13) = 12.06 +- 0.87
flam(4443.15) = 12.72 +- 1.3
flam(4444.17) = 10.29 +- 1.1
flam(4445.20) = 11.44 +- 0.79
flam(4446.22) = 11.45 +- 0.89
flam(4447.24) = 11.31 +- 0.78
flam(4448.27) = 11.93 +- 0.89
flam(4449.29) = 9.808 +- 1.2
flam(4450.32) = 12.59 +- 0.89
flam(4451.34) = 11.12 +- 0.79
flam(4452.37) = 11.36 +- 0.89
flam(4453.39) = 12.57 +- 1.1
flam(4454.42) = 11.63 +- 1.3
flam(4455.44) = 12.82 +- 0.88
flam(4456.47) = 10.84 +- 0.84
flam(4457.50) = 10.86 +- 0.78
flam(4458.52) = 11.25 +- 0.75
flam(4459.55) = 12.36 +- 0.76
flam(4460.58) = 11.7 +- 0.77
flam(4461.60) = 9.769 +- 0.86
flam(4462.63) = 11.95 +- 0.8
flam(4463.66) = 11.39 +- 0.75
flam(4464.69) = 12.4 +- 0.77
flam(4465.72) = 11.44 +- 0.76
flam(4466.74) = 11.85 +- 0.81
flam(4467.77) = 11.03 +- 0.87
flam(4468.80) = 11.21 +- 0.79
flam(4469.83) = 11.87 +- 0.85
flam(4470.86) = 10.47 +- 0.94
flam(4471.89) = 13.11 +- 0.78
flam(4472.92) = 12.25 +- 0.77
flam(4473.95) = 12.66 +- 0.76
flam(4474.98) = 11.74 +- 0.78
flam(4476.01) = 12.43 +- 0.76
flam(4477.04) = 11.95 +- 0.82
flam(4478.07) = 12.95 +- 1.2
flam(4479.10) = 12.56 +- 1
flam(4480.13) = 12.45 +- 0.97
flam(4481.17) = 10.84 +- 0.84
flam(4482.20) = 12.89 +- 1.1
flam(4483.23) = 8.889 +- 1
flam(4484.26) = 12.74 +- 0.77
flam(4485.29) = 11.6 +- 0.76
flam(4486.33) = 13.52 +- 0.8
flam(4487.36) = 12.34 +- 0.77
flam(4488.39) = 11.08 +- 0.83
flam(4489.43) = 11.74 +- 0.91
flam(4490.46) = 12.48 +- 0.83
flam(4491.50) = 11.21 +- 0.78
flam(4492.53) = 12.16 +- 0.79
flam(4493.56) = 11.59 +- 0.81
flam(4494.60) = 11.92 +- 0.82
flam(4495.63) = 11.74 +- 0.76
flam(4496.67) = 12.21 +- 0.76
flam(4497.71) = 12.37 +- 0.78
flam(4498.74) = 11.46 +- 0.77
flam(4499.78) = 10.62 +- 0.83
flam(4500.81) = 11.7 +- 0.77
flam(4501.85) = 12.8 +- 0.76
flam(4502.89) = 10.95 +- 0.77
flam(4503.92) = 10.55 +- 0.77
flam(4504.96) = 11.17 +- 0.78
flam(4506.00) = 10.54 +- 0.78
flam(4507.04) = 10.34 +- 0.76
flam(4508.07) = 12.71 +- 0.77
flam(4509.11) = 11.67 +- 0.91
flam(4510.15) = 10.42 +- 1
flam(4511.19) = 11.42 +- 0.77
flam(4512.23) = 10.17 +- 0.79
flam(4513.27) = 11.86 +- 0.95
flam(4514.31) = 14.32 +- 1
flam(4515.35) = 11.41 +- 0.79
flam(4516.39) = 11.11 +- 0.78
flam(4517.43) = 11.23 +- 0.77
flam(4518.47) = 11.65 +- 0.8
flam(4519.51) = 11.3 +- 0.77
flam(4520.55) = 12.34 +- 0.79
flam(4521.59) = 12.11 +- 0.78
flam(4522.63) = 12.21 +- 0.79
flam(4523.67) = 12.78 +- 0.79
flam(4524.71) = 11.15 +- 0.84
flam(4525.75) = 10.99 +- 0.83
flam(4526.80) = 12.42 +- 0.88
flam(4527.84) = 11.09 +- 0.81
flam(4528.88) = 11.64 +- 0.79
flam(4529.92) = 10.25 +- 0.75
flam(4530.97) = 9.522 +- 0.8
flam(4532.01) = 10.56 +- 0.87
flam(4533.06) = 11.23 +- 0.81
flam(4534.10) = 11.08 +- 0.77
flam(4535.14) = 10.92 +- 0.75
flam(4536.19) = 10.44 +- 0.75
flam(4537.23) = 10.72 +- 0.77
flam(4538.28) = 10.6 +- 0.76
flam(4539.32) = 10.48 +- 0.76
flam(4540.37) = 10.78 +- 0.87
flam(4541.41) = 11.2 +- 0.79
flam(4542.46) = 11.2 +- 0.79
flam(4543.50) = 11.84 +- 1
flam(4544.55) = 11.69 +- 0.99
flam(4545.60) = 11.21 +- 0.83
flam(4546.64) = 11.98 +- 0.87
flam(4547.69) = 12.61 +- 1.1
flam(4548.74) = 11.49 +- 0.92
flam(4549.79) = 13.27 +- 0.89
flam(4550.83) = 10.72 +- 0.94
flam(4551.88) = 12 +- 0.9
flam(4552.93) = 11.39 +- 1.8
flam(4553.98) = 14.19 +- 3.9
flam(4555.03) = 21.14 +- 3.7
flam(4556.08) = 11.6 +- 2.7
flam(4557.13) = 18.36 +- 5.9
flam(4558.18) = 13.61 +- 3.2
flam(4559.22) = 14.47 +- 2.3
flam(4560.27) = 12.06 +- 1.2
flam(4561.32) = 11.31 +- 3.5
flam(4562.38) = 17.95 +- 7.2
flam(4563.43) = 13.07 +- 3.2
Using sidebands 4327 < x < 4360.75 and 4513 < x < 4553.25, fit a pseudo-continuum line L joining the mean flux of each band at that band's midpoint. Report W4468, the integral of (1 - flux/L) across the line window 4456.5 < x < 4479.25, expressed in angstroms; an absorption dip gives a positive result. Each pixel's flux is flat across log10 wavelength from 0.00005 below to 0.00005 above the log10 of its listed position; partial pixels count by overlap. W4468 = 1.9 angstroms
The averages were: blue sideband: 15.4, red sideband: 11.5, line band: 11.8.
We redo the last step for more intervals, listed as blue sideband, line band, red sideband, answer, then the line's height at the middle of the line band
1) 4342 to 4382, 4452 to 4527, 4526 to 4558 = 6.4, 12.8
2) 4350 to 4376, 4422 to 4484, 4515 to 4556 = 7.8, 13.2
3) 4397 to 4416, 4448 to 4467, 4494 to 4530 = 0.1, 11.6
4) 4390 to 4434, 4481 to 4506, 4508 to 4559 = 0.3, 11.8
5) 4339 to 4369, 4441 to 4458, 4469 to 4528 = 2.0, 13.1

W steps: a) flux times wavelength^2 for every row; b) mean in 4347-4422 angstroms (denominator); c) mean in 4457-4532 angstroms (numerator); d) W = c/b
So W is 0.92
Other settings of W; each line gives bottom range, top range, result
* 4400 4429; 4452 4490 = 1.03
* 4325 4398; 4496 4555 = 0.86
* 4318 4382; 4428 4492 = 0.82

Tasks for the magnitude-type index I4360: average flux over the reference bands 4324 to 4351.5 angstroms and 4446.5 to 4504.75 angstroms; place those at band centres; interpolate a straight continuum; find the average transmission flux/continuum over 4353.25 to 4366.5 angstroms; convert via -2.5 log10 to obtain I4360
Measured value -0.06 mag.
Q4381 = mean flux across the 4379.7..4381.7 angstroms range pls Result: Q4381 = 13.3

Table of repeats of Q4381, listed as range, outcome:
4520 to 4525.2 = 12.1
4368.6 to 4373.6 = 13.5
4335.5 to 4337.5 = 14.8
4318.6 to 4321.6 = 15.1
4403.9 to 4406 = 12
